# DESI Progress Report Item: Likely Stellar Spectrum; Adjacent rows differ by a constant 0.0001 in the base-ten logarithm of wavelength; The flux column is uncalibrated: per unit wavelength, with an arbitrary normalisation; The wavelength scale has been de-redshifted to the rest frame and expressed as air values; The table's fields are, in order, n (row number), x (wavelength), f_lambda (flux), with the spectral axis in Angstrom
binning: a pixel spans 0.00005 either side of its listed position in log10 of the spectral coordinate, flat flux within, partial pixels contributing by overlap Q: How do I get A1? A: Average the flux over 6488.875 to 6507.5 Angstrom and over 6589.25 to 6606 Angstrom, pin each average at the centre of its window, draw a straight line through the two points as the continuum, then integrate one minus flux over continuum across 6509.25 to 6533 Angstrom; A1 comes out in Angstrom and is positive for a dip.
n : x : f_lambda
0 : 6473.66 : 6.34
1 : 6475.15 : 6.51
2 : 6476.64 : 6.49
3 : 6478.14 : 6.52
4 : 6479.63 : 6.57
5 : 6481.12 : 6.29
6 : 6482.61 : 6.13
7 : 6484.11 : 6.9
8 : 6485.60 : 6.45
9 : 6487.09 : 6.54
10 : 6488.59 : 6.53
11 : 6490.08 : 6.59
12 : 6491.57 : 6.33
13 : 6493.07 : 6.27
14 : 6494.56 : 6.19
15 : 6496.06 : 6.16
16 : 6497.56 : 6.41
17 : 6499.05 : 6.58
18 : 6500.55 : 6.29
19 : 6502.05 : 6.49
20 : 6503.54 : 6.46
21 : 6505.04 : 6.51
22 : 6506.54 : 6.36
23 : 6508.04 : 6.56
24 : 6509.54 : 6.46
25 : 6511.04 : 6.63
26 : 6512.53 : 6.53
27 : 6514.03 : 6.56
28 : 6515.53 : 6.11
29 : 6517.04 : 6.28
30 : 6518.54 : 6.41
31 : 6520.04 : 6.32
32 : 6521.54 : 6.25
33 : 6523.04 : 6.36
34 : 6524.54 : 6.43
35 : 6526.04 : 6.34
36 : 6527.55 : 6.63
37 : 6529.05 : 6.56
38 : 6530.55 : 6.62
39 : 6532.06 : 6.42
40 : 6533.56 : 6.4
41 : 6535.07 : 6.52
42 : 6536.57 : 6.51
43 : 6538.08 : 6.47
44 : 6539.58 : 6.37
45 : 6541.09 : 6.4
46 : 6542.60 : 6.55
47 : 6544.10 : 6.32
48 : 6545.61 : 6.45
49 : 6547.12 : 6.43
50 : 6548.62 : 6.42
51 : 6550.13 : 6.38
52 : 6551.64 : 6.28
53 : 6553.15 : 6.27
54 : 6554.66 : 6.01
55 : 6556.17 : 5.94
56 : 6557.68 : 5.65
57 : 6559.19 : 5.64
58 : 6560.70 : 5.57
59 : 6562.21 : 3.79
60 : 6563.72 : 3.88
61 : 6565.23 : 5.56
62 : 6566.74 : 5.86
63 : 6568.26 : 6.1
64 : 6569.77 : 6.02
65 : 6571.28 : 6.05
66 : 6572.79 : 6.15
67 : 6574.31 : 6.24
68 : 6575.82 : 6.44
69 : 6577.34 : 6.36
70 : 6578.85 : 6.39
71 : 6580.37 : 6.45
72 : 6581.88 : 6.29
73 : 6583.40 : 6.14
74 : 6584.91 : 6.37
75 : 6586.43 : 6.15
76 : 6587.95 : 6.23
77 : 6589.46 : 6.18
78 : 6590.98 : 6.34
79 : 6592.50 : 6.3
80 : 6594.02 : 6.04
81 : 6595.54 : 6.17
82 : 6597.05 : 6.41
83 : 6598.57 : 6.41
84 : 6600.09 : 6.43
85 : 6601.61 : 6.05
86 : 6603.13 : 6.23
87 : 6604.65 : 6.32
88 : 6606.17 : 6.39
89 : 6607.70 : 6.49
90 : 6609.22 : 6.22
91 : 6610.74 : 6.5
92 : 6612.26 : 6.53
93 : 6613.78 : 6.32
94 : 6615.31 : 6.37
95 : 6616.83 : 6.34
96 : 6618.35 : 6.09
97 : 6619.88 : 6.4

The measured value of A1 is -0.2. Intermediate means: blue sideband 6.39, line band 6.43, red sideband 6.27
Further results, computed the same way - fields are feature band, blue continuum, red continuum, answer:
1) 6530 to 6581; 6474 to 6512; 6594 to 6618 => 2.4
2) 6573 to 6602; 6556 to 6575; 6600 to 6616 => -1.6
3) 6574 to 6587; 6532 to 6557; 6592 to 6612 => 0.0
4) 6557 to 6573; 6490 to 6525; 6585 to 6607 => 2.2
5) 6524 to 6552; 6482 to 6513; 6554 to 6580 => -1.9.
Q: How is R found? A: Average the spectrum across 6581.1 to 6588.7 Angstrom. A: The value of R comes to 6.24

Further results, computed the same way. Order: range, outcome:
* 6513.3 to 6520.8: 6.33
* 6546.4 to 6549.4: 6.44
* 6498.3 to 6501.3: 6.44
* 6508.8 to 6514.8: 6.55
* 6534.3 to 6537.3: 6.51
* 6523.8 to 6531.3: 6.52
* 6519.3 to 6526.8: 6.34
